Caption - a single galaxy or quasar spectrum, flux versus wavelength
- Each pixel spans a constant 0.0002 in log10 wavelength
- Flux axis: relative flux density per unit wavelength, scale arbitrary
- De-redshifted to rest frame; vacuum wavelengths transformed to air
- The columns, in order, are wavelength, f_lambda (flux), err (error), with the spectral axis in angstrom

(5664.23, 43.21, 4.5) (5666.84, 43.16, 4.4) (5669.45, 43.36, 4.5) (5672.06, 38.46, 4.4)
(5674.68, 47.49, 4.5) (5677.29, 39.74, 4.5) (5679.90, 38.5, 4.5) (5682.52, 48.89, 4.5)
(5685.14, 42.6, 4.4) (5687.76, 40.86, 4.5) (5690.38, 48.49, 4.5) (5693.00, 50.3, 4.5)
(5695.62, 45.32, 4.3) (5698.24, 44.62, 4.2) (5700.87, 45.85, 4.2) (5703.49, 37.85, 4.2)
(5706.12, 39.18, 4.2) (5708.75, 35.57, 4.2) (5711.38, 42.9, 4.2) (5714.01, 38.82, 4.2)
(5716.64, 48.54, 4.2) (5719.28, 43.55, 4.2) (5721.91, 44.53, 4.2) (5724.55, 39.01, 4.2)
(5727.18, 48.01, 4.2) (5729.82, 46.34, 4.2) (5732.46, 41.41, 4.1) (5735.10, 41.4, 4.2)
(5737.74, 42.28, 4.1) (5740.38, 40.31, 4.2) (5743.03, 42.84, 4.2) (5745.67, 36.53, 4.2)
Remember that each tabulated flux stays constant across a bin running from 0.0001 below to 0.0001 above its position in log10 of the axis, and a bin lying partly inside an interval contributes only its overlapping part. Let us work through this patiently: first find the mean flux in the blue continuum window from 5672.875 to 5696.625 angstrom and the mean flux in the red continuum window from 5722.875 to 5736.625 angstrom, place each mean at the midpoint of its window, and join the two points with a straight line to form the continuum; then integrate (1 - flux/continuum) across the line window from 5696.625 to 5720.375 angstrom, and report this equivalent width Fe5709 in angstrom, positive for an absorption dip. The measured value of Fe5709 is 1.1 angstrom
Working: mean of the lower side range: 44.5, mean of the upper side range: 43.3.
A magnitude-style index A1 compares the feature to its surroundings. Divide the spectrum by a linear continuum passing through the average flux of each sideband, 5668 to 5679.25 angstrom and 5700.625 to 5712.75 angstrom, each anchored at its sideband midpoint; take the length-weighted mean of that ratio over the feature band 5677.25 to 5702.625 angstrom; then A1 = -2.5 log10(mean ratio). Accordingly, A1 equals -0.09 mag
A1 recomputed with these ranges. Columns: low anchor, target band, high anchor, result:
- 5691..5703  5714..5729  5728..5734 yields 0.01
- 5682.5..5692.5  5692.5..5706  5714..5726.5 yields 0.02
